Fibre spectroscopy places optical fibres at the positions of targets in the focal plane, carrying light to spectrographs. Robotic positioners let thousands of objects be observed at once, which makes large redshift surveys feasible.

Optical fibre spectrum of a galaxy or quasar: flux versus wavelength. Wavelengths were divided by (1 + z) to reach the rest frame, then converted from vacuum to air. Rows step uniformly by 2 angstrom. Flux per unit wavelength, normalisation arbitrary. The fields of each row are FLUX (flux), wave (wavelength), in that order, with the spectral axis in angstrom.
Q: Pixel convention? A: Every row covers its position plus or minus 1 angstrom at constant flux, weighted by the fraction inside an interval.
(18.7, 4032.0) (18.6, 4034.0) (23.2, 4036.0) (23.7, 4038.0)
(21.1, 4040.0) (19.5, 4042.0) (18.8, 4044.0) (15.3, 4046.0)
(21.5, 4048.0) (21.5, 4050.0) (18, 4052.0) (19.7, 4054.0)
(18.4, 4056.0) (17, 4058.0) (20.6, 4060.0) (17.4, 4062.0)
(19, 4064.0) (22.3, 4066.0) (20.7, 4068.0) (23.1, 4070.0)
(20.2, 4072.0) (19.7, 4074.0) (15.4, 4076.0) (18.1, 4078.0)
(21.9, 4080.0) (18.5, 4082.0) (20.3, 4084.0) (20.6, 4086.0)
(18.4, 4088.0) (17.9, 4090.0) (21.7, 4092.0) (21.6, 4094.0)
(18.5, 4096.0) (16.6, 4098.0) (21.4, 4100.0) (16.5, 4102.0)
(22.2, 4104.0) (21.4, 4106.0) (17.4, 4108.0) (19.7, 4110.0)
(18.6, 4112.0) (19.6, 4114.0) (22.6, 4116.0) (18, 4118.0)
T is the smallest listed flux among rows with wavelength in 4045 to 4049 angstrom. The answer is 15.3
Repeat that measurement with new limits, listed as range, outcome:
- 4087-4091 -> 17.9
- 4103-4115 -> 17.4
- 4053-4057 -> 18.4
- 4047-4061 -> 17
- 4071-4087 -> 15.4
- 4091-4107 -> 16.5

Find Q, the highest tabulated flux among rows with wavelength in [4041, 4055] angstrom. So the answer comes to 21.5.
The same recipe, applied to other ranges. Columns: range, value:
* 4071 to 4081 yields 21.9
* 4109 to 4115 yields 19.7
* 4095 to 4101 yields 21.4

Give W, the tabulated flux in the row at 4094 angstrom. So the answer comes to 21.6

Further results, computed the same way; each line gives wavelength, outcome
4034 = 18.6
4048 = 21.5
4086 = 20.6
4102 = 16.5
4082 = 18.5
